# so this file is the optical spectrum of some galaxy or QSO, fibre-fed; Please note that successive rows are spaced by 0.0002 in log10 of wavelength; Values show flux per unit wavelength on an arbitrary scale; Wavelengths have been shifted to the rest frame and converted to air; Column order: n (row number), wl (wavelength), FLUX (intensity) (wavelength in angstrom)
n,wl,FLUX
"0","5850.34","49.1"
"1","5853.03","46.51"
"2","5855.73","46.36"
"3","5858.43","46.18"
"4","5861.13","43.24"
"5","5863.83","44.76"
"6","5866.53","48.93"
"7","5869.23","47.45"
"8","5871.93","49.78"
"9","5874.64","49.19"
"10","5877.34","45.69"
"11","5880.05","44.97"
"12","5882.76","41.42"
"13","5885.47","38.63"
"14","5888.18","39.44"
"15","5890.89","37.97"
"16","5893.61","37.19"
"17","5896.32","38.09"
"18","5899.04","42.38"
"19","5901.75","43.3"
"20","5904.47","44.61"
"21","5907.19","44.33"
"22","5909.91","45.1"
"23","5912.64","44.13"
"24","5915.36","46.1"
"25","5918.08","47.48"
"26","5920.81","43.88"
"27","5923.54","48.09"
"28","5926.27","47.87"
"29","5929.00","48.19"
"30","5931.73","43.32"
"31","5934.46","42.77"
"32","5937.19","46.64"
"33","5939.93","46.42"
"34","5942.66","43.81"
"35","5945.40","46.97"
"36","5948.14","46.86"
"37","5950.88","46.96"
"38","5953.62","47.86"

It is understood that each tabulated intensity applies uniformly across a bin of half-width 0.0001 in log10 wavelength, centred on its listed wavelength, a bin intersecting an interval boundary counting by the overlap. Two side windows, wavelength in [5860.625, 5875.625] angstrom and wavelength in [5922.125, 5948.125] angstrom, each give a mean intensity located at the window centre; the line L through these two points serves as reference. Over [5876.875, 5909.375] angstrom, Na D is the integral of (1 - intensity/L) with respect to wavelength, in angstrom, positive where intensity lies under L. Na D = 3.8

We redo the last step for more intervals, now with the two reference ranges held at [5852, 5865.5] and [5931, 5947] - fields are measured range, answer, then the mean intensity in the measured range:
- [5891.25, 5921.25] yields 1.39 angstrom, 43.1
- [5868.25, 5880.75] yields -0.60 angstrom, 47.5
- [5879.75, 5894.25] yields 1.80 angstrom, 39.7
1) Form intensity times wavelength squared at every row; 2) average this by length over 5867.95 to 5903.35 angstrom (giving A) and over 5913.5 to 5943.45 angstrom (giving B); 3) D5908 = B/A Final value 1.1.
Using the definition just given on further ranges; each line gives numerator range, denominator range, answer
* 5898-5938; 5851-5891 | 1.02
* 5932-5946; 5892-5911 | 1.09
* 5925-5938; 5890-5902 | 1.17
